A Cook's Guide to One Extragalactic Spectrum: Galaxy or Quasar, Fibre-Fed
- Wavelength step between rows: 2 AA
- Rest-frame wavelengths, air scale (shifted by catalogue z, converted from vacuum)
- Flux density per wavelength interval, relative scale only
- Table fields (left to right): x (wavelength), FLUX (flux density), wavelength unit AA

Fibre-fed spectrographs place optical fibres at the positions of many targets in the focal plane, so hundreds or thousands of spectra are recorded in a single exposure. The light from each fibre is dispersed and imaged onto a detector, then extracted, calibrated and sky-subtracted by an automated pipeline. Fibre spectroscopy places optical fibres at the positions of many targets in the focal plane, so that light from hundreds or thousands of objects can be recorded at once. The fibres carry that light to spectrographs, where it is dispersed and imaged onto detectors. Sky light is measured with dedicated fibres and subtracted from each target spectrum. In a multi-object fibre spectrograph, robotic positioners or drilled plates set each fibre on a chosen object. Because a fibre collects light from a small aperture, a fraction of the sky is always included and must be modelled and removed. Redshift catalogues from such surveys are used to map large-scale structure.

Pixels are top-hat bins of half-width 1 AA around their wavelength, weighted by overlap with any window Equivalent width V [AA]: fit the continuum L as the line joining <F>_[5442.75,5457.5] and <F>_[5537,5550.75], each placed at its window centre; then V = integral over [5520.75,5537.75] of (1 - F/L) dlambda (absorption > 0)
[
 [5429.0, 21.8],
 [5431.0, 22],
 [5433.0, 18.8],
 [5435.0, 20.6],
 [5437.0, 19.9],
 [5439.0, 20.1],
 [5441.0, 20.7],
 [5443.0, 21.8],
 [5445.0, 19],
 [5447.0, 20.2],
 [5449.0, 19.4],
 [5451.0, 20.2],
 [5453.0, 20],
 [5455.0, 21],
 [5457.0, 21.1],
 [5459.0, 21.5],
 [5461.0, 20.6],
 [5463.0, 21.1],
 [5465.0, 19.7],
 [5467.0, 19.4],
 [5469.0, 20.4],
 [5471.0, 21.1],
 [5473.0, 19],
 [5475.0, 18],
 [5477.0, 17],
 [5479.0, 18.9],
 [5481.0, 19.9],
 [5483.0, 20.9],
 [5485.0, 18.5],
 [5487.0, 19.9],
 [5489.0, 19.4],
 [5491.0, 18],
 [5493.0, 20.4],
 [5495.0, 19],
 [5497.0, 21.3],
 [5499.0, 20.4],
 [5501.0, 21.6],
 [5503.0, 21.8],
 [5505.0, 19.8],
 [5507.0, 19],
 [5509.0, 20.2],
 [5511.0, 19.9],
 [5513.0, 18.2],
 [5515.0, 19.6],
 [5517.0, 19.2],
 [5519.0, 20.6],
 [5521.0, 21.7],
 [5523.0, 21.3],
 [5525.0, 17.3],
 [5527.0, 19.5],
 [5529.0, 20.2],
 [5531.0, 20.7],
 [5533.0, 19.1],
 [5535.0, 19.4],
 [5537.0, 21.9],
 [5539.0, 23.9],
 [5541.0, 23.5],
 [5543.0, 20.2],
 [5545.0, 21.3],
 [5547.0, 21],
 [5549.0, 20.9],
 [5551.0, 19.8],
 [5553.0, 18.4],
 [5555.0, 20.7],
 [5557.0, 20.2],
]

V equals 1.1 AA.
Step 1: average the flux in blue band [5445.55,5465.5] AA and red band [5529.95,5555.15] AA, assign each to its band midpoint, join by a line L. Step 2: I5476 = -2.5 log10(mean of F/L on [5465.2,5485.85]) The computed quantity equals 0.066 mag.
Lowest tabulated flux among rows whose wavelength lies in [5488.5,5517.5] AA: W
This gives 18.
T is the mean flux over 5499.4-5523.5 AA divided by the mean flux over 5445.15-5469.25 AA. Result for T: 1.0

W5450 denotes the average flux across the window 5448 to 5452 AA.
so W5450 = 19.8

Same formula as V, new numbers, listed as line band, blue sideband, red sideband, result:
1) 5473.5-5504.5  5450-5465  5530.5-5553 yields 1.7 AA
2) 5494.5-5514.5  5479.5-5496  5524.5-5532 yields -0.6 AA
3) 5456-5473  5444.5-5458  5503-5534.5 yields -0.4 AA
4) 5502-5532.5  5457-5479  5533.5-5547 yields 1.6 AA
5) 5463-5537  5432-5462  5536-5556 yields 3.5 AA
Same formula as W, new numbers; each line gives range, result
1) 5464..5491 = 17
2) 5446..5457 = 19.4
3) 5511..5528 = 17.3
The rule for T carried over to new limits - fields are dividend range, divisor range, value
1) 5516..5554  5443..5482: 1.03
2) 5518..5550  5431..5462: 1.02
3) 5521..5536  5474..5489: 1.04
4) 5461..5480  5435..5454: 0.97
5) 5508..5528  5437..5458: 0.97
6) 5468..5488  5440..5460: 0.94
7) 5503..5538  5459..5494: 1.02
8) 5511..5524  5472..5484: 1.06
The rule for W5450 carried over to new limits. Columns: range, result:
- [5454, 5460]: 21.2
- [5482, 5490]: 19.7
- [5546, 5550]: 20.9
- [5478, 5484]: 19.9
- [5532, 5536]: 19.2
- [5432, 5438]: 19.8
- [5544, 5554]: 20.3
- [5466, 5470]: 19.9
